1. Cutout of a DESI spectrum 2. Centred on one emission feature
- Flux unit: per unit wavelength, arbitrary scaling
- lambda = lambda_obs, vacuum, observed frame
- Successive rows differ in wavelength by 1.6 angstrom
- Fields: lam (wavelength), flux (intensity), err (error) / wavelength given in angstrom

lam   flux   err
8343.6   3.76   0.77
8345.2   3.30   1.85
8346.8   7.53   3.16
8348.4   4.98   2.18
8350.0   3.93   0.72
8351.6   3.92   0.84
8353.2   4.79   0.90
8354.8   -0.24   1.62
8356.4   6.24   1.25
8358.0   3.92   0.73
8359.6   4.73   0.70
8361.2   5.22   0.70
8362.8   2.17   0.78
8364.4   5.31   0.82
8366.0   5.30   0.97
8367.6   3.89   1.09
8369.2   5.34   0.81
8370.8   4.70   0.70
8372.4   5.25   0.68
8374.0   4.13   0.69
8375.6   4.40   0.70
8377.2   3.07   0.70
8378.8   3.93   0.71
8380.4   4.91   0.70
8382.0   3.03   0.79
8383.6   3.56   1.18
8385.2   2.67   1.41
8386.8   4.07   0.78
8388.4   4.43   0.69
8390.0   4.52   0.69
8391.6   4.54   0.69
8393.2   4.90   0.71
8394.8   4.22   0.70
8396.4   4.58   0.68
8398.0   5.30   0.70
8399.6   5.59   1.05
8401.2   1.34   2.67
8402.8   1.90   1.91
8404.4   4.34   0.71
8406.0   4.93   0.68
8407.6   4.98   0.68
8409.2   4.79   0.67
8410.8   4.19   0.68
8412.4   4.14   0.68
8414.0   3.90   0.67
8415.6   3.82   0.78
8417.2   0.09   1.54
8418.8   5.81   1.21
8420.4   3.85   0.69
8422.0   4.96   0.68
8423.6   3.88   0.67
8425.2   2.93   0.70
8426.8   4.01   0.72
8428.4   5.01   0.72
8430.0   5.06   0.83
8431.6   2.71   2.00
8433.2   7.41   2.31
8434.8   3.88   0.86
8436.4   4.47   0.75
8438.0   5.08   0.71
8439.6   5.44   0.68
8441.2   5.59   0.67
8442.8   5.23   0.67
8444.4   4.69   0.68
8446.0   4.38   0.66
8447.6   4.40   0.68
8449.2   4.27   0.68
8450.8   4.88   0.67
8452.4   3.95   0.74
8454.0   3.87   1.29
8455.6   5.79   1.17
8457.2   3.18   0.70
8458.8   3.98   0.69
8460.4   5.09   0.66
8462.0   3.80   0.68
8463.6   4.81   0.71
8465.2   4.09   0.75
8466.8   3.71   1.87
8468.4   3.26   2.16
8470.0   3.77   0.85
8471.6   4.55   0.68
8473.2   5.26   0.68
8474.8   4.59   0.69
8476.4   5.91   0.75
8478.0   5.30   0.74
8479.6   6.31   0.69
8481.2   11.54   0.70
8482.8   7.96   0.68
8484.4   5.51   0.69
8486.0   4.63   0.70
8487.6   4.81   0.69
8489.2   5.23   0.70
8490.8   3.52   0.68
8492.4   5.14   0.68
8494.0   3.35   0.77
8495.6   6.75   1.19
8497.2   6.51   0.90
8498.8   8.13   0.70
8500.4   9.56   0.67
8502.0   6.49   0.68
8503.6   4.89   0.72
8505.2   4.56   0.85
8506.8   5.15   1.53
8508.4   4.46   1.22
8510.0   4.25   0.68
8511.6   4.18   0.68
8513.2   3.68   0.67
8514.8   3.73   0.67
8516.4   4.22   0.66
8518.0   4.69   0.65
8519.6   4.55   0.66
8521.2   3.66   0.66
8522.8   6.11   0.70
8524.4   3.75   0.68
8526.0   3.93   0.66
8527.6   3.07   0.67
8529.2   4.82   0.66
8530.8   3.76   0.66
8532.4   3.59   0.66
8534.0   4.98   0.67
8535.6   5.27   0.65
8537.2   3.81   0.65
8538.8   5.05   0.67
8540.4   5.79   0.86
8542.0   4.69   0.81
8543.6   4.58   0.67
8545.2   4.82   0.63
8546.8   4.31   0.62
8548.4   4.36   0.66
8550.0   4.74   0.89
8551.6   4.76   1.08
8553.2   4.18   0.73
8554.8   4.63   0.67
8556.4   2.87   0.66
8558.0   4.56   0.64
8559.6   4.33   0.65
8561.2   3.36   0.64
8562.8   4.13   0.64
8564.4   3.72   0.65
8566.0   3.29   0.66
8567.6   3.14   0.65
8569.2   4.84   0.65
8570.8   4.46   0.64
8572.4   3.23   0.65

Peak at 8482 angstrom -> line [S II] 6716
